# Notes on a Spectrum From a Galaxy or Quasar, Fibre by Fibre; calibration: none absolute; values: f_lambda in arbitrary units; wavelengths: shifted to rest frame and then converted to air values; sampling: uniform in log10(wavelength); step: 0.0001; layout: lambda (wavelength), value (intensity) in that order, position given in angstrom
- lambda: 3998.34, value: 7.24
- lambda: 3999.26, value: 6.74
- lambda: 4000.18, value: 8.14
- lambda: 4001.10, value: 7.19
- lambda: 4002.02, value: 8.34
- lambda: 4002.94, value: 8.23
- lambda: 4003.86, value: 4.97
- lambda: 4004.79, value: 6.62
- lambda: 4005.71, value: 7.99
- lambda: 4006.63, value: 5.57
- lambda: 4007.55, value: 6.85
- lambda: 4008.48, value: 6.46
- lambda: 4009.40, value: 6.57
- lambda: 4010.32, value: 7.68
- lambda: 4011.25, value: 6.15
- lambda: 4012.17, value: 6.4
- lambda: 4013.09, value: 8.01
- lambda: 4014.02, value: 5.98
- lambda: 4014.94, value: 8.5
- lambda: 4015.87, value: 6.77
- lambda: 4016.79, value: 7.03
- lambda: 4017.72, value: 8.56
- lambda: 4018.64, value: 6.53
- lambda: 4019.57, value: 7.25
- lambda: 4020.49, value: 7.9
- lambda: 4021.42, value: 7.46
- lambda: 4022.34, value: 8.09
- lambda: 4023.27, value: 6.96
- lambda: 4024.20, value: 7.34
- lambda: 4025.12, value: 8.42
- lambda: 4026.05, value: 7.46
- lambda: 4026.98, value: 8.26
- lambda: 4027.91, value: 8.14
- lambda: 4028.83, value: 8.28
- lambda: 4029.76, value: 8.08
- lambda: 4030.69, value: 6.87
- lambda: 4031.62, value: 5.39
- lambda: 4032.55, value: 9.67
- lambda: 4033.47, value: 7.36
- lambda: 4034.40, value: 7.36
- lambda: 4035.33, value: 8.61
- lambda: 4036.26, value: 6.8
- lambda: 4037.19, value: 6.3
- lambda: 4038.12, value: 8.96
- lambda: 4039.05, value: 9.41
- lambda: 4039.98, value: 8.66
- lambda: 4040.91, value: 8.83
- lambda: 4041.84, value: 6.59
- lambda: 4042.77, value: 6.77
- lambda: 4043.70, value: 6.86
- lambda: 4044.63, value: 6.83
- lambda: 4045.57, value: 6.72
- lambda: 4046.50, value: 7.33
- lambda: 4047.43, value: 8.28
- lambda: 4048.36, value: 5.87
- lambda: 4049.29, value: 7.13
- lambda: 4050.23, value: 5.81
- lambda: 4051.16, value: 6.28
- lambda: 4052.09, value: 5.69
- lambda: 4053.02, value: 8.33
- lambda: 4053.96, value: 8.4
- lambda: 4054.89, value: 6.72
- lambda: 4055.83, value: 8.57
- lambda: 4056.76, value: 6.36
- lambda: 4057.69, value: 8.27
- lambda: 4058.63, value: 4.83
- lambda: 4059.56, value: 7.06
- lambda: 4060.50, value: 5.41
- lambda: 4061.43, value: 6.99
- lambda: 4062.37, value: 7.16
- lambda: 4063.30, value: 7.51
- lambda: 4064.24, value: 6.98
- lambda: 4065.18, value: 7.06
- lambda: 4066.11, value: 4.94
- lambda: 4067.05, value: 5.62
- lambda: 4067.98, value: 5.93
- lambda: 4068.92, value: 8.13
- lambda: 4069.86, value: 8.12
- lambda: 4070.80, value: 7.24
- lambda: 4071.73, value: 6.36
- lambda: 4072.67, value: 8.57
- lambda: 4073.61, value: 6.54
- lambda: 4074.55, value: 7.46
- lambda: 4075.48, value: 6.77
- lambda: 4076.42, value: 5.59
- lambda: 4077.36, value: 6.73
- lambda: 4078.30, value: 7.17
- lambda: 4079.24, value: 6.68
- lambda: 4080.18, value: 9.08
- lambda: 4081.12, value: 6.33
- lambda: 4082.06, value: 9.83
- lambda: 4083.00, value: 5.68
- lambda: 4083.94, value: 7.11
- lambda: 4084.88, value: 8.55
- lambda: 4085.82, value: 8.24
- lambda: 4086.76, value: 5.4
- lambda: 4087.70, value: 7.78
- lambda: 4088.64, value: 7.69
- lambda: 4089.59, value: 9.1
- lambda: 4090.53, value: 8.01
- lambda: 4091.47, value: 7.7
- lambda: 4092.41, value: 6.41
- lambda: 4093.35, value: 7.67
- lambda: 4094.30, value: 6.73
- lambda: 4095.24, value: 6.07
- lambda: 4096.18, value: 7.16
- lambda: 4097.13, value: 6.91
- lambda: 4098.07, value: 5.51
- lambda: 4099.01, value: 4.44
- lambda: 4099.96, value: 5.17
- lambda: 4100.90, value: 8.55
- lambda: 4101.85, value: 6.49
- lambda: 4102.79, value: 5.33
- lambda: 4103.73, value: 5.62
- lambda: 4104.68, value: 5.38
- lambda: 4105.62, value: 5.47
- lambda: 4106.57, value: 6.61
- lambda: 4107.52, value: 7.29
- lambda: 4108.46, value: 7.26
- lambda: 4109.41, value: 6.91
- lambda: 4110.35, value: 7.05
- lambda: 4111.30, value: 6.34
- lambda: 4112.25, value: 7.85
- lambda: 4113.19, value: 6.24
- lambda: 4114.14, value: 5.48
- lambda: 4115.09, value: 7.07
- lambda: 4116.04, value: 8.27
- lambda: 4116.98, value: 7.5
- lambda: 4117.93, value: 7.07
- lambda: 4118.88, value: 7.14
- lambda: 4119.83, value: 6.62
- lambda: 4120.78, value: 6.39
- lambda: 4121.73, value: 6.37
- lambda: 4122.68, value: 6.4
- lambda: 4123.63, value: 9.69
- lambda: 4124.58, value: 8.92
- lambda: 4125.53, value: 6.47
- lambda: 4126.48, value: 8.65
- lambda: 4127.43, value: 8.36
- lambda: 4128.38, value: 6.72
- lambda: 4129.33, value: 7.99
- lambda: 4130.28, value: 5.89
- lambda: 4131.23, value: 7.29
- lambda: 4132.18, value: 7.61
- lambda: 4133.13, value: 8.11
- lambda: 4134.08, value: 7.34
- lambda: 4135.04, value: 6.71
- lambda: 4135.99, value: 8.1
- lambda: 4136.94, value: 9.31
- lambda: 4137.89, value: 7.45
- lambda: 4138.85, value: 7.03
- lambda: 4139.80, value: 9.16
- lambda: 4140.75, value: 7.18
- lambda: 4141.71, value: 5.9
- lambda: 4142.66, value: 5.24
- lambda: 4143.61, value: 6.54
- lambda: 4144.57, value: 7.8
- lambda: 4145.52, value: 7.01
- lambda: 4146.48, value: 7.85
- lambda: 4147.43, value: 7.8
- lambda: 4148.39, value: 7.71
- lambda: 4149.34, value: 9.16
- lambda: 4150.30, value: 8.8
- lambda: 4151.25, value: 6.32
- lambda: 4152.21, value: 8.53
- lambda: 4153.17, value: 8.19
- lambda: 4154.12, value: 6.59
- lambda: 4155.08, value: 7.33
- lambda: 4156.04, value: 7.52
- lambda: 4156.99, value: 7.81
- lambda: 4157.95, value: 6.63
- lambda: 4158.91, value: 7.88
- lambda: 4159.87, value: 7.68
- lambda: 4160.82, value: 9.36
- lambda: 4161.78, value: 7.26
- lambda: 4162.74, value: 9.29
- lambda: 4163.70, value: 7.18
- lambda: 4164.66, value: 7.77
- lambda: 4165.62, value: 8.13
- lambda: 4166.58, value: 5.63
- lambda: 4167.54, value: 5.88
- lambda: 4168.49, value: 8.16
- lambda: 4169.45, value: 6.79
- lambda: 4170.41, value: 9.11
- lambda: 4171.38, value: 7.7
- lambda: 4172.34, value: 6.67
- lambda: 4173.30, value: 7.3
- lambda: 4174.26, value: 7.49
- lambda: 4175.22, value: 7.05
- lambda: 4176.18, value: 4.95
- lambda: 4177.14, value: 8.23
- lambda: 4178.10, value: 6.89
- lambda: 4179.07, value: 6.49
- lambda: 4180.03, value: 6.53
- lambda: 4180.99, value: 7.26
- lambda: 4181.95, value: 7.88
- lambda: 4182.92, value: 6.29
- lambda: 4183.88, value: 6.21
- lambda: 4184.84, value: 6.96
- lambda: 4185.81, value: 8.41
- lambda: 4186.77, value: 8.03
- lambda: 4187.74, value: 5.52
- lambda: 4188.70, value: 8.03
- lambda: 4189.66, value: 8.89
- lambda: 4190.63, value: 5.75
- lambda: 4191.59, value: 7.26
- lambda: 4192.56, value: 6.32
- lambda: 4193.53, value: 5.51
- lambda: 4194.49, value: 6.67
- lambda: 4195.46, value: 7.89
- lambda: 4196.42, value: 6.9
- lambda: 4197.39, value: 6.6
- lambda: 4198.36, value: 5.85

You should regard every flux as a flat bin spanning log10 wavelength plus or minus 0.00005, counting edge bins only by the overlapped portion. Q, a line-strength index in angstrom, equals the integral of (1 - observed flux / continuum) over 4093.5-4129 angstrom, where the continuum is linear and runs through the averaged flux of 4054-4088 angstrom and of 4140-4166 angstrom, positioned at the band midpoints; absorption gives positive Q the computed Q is 2.43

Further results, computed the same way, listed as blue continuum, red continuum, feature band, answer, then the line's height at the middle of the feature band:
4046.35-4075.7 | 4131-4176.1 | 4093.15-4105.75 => 1.8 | 7.17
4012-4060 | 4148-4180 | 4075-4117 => 3.1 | 7.44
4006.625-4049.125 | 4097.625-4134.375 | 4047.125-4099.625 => 1.1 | 7.15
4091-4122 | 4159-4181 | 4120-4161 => -3.1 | 7.01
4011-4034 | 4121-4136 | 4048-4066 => 1.6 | 7.49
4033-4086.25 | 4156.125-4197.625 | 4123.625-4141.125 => -1.3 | 7.2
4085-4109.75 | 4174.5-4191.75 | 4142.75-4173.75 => -2.8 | 6.96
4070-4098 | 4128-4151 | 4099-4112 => 1.7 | 7.34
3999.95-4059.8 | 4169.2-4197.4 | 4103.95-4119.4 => 0.8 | 7.18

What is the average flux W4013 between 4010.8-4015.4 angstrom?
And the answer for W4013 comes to 7.02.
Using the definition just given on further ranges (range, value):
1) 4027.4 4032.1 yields 7.36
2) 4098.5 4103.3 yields 6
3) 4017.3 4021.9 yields 7.55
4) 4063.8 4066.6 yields 6.31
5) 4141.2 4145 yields 6.35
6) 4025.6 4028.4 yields 7.97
